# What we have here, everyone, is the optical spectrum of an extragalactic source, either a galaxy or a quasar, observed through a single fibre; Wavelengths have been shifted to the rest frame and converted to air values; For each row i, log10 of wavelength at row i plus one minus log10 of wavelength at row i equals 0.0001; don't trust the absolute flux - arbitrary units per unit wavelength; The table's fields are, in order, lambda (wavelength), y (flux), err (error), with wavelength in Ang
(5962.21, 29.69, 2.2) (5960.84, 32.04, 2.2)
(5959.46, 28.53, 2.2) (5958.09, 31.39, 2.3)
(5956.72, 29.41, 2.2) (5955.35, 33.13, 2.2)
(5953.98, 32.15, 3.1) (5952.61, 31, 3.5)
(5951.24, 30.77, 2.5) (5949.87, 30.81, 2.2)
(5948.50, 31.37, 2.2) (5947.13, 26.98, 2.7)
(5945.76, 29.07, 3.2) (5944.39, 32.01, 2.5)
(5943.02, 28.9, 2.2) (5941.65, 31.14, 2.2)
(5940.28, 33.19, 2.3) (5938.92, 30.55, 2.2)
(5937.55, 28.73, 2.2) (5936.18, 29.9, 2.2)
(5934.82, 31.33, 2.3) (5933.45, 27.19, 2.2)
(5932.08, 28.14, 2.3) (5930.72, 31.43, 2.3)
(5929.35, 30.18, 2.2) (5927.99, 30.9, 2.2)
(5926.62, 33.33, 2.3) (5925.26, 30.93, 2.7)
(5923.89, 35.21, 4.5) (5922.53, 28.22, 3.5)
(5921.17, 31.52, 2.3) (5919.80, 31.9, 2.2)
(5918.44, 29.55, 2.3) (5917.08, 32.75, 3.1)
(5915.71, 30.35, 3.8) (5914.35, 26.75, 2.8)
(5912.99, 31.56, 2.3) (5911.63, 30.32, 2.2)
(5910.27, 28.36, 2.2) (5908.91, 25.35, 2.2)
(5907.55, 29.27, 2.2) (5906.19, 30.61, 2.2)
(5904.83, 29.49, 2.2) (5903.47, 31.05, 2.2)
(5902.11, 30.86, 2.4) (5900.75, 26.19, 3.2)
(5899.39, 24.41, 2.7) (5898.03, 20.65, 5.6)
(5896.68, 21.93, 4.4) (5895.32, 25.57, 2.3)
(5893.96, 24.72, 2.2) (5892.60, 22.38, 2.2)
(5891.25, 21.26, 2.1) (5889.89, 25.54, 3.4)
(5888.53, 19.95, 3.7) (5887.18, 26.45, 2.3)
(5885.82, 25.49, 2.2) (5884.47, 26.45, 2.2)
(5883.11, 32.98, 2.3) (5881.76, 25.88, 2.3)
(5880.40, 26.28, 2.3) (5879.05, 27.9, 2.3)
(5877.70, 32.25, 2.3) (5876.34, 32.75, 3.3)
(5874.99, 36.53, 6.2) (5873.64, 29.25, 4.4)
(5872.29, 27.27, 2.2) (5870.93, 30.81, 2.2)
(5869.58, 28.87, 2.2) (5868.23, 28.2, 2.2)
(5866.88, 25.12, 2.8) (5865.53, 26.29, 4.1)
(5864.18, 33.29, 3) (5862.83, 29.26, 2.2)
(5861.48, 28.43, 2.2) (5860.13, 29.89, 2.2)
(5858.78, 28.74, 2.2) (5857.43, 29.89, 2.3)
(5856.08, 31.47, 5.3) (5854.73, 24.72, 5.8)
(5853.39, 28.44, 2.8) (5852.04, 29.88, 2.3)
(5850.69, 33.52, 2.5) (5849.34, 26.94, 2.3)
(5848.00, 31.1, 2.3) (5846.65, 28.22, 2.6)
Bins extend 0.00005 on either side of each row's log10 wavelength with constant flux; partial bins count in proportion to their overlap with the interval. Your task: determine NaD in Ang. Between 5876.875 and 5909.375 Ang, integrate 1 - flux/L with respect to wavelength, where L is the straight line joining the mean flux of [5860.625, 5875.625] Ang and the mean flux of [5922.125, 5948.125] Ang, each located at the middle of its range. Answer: 3.67 Ang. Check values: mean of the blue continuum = 29.4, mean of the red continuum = 30.4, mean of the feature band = 26.4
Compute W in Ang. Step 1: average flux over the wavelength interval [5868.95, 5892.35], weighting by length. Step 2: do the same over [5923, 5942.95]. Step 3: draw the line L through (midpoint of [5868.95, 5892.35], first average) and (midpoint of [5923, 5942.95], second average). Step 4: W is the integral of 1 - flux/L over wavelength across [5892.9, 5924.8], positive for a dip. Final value 1.1 Ang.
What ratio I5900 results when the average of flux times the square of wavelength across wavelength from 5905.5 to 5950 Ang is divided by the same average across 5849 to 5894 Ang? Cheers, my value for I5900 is 1.1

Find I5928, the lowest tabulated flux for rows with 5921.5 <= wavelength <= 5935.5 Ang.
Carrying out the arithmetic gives 27.19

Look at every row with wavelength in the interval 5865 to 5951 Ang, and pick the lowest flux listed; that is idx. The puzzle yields 19.95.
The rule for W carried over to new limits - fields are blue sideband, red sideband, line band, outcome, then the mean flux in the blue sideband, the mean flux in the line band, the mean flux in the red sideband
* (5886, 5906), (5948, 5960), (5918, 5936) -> -1.6 Ang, 25.2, 30.8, 31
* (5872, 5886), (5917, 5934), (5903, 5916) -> 0.5 Ang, 29.6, 29.3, 30.8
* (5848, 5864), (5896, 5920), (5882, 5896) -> 1.8 Ang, 29.4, 25.1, 28.3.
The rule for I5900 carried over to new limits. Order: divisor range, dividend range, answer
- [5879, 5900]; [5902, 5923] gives 1.21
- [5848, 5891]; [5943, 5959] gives 1.10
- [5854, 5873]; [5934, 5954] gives 1.09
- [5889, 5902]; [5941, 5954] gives 1.29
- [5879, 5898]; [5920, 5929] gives 1.28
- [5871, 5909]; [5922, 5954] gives 1.14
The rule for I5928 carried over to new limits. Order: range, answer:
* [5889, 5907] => 20.65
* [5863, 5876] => 25.12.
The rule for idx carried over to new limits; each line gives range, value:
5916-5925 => 28.22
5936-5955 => 26.98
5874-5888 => 25.49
